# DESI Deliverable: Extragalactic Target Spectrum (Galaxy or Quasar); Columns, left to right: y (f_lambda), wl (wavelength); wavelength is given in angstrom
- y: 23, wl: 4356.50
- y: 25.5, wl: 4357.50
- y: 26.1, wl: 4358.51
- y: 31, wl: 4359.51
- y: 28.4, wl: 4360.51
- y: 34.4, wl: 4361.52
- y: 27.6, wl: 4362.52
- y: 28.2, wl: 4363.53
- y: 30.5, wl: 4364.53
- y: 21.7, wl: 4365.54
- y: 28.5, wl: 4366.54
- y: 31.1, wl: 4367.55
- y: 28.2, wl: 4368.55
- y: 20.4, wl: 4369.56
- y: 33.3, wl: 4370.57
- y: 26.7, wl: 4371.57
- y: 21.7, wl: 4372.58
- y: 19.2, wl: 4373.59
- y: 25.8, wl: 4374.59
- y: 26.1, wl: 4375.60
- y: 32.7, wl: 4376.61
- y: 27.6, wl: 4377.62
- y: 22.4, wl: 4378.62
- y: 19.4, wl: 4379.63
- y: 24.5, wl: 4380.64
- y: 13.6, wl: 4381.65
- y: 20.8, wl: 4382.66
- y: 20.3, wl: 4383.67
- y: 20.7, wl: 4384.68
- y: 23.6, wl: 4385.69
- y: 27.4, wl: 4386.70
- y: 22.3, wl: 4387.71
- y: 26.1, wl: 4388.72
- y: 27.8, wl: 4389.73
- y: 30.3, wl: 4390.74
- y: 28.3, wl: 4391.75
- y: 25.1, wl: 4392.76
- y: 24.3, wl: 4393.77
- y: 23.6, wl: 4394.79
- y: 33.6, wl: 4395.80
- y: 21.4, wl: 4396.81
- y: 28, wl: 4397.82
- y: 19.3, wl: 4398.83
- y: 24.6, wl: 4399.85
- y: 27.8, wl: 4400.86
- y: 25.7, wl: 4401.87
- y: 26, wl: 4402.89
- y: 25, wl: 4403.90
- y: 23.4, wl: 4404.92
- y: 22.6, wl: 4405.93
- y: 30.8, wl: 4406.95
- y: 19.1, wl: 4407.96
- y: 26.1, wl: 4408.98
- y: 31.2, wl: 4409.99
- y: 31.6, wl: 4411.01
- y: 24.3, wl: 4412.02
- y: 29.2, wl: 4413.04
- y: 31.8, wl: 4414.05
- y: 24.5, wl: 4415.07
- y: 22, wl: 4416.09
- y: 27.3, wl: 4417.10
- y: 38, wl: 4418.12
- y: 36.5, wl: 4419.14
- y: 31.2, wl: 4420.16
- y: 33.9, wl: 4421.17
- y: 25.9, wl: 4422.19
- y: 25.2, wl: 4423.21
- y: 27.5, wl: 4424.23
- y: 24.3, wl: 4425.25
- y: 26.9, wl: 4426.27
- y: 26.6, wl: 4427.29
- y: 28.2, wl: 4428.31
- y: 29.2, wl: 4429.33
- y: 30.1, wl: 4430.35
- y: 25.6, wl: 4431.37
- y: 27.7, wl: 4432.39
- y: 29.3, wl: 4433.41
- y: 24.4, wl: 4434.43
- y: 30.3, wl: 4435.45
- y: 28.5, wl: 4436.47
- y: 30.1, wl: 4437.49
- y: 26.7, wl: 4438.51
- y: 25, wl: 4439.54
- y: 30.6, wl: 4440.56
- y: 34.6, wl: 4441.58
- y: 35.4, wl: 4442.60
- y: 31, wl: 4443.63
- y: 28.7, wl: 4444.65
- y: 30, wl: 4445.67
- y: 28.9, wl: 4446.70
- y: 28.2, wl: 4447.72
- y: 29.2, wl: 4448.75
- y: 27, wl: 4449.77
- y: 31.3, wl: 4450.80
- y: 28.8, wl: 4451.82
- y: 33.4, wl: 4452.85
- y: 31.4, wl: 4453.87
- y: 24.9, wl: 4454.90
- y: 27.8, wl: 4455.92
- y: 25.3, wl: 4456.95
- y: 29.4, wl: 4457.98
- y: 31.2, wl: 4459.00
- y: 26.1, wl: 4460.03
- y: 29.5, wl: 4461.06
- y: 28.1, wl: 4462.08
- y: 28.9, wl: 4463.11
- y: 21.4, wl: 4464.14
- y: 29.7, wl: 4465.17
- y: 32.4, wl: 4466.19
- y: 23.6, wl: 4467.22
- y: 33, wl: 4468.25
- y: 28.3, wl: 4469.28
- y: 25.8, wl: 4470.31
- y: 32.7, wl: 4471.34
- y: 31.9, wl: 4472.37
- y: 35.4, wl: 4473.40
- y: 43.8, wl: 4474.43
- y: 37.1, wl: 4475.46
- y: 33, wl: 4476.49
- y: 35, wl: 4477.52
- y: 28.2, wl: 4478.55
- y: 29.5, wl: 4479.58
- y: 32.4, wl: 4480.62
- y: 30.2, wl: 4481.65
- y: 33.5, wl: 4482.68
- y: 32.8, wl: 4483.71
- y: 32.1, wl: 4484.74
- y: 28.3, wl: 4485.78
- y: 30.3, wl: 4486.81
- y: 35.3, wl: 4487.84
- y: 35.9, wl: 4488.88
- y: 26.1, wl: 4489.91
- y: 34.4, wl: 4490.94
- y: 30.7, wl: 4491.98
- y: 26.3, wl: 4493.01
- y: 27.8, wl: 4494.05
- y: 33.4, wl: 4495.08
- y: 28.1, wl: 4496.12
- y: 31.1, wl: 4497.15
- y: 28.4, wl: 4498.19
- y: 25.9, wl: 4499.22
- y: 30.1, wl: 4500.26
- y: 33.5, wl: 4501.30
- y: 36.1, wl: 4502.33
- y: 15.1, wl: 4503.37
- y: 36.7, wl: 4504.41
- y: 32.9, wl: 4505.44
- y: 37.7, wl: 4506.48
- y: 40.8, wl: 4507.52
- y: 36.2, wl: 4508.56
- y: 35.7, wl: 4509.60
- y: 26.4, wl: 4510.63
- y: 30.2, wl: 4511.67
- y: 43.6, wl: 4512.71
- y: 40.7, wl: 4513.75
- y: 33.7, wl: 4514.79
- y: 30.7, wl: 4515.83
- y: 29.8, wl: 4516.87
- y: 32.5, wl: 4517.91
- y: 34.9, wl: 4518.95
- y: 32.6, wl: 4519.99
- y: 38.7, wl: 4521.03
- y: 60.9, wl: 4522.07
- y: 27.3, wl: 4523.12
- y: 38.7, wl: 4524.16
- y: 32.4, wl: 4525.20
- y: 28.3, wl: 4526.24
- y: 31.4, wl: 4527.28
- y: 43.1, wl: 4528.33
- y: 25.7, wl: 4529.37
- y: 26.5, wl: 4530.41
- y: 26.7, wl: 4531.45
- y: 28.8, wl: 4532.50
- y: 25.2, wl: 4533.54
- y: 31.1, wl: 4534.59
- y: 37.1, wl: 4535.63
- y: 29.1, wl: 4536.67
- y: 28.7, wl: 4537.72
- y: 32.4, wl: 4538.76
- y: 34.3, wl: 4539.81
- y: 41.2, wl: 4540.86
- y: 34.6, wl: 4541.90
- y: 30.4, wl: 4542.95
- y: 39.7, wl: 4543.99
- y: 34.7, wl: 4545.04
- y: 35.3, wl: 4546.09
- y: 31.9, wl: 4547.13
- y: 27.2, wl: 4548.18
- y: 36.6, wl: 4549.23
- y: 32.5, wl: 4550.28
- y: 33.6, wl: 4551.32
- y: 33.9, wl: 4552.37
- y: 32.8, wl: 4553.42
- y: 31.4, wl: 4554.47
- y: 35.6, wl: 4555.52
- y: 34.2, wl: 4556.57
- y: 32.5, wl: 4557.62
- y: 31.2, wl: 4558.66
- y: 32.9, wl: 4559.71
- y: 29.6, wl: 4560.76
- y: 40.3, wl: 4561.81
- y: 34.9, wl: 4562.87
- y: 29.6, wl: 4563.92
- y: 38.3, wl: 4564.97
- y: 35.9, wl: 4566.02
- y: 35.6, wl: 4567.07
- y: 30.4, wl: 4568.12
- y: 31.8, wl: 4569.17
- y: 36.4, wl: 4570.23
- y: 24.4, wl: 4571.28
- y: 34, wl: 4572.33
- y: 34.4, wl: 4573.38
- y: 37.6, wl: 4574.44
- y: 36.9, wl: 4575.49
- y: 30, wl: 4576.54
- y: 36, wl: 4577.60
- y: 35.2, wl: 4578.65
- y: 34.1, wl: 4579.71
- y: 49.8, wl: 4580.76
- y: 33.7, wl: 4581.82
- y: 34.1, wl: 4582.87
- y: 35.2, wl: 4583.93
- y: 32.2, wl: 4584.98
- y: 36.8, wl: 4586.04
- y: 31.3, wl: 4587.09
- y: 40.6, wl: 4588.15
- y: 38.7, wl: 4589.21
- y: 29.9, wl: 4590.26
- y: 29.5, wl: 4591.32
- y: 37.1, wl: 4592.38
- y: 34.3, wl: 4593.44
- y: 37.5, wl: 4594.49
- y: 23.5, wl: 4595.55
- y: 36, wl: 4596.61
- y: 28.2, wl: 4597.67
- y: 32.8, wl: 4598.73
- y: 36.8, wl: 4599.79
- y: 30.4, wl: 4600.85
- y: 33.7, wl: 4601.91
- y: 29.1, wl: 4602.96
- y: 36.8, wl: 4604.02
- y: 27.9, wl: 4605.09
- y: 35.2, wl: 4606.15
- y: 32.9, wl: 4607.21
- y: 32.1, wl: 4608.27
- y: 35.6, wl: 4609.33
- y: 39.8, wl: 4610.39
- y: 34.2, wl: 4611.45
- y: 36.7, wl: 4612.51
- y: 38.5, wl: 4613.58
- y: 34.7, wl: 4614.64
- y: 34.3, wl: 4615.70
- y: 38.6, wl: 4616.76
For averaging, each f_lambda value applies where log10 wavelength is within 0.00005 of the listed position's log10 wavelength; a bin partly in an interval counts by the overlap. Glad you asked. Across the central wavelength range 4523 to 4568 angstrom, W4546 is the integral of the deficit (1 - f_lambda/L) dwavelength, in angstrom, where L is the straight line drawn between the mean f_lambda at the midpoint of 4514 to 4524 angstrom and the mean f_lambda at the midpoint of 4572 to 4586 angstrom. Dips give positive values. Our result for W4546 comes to 3.7 angstrom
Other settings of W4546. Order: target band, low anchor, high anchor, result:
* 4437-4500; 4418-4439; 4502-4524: 2.7 angstrom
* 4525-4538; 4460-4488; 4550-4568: 1.0 angstrom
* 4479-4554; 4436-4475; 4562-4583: -0.8 angstrom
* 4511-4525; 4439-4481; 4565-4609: -1.9 angstrom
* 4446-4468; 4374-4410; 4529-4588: -0.2 angstrom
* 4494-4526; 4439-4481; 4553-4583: -1.6 angstrom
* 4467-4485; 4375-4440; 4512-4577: -1.3 angstrom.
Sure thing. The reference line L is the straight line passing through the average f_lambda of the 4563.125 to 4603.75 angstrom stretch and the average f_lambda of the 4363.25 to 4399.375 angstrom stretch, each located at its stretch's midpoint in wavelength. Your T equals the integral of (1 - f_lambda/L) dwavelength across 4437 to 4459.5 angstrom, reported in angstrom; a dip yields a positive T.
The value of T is -1.2 angstrom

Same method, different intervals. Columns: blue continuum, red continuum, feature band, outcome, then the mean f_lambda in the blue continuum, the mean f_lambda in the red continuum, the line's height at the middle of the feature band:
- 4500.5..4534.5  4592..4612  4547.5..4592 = -0.92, 33.5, 33.3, 33.4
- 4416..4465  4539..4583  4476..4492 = -0.50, 28.8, 34.3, 30.8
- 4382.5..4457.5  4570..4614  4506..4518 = -1.46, 27.5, 34.3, 31.1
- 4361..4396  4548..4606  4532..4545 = -0.24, 25.6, 33.8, 32.2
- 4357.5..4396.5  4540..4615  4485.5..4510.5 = -0.51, 25.8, 34.1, 30.8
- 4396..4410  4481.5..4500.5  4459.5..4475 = -0.51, 25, 30.6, 29.1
